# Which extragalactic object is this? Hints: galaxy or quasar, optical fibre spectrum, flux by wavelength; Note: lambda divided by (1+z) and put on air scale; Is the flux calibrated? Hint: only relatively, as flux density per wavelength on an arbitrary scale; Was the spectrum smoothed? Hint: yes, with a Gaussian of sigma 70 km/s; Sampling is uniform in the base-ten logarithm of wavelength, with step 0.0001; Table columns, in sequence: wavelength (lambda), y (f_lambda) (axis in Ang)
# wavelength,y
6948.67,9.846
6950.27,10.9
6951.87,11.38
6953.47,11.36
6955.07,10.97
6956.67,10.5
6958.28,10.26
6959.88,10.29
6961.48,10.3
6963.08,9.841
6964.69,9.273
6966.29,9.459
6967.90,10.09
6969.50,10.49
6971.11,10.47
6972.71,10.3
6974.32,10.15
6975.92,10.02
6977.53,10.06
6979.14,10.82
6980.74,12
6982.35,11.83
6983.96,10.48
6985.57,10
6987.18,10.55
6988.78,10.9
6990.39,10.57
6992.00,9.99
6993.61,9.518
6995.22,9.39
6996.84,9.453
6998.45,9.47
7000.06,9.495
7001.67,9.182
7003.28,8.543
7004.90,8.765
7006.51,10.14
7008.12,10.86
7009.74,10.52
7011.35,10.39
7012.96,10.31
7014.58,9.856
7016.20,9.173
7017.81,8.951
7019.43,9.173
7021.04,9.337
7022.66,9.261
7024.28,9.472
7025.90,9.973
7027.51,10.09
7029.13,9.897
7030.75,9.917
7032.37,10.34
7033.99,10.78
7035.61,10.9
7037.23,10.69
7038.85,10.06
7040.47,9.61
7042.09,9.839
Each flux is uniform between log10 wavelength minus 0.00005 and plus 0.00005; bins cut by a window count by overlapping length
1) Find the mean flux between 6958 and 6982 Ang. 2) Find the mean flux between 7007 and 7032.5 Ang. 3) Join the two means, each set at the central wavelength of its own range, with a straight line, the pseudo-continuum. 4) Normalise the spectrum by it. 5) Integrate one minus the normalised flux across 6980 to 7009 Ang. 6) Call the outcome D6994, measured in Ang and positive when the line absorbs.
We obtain 0.0 Ang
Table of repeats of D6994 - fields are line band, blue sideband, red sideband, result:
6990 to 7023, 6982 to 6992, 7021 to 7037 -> 2.3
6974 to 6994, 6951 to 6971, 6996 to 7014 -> -1.1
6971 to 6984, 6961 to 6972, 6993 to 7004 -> -1.3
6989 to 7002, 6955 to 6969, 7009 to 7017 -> 0.4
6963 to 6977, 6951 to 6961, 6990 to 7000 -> 0.5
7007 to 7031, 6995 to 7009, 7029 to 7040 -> 0.3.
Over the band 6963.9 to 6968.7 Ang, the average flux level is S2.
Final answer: 9.61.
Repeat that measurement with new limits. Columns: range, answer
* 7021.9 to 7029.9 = 9.74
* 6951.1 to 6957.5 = 11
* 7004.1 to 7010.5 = 10.1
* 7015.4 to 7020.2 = 9.1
